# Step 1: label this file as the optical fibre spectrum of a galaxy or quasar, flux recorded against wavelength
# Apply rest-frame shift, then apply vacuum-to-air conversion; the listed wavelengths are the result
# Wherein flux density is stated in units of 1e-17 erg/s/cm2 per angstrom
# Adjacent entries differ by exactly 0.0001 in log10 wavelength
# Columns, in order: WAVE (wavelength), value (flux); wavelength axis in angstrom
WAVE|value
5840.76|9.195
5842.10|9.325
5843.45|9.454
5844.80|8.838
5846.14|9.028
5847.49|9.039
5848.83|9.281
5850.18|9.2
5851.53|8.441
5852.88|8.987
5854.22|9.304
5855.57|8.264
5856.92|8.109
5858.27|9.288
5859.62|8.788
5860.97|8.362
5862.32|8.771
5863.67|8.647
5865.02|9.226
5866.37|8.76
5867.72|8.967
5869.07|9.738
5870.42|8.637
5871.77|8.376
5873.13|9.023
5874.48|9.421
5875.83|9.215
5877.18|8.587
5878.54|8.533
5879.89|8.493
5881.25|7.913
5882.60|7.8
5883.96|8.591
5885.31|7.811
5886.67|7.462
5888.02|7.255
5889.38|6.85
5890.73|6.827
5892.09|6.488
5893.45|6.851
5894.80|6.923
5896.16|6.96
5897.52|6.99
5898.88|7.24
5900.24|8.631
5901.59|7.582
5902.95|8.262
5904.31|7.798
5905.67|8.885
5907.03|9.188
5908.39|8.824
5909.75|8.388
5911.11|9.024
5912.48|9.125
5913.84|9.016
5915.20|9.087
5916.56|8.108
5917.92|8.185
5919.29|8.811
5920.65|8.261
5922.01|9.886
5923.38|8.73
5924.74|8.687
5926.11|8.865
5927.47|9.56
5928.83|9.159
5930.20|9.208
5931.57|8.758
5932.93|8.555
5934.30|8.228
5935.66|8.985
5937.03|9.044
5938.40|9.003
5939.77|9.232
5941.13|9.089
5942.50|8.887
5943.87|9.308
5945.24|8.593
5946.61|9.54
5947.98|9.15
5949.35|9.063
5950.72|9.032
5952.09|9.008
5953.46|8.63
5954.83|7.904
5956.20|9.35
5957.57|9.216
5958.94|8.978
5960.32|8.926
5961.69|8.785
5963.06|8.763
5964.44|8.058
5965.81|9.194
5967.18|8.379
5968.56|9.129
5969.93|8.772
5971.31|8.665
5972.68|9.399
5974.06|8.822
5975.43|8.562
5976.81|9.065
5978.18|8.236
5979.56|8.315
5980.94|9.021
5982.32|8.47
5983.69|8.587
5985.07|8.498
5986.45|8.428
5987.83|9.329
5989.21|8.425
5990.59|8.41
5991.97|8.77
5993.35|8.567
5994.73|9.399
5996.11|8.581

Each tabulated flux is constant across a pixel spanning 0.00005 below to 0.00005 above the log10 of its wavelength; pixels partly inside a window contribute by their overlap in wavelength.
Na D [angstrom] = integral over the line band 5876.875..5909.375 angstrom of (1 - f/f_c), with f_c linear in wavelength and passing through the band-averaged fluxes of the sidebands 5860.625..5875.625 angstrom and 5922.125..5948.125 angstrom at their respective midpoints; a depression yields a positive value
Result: 4.3 angstrom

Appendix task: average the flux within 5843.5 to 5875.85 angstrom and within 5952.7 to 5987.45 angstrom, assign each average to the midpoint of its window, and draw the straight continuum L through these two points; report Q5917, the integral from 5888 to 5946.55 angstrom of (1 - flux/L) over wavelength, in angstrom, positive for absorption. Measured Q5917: 2.6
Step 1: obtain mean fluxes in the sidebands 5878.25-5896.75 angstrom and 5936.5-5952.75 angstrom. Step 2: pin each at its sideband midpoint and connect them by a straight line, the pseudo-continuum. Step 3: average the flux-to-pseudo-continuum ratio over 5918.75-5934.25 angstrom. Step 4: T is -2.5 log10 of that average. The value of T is -0.04 mag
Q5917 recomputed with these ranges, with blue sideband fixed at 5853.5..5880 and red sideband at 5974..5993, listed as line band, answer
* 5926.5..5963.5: -1.1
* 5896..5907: 1.1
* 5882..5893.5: 1.9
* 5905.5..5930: -0.4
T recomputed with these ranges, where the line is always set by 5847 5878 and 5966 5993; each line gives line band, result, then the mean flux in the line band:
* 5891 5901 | 0.23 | 7.15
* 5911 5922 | 0.01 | 8.76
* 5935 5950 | -0.04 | 9.08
